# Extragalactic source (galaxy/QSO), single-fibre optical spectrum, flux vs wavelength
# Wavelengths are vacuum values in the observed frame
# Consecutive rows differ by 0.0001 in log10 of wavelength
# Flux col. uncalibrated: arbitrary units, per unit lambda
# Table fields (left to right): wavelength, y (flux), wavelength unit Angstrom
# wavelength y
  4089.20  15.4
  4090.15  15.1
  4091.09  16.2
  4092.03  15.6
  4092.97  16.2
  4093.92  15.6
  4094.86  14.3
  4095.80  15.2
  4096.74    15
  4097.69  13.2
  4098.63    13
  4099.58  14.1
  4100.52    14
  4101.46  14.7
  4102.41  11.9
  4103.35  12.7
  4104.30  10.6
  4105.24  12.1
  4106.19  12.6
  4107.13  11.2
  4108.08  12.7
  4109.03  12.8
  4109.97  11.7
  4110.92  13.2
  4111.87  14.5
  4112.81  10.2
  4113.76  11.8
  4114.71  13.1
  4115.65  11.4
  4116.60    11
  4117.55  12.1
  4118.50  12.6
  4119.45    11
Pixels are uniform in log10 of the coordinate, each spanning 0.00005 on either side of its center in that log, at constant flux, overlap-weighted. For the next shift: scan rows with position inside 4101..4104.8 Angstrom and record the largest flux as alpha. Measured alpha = 14.7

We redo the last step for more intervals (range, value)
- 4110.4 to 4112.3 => 14.5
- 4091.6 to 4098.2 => 16.2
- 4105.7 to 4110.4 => 12.8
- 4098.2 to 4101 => 14.1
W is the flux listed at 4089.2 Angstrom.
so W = 15.4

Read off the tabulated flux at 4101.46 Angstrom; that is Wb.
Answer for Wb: 14.7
